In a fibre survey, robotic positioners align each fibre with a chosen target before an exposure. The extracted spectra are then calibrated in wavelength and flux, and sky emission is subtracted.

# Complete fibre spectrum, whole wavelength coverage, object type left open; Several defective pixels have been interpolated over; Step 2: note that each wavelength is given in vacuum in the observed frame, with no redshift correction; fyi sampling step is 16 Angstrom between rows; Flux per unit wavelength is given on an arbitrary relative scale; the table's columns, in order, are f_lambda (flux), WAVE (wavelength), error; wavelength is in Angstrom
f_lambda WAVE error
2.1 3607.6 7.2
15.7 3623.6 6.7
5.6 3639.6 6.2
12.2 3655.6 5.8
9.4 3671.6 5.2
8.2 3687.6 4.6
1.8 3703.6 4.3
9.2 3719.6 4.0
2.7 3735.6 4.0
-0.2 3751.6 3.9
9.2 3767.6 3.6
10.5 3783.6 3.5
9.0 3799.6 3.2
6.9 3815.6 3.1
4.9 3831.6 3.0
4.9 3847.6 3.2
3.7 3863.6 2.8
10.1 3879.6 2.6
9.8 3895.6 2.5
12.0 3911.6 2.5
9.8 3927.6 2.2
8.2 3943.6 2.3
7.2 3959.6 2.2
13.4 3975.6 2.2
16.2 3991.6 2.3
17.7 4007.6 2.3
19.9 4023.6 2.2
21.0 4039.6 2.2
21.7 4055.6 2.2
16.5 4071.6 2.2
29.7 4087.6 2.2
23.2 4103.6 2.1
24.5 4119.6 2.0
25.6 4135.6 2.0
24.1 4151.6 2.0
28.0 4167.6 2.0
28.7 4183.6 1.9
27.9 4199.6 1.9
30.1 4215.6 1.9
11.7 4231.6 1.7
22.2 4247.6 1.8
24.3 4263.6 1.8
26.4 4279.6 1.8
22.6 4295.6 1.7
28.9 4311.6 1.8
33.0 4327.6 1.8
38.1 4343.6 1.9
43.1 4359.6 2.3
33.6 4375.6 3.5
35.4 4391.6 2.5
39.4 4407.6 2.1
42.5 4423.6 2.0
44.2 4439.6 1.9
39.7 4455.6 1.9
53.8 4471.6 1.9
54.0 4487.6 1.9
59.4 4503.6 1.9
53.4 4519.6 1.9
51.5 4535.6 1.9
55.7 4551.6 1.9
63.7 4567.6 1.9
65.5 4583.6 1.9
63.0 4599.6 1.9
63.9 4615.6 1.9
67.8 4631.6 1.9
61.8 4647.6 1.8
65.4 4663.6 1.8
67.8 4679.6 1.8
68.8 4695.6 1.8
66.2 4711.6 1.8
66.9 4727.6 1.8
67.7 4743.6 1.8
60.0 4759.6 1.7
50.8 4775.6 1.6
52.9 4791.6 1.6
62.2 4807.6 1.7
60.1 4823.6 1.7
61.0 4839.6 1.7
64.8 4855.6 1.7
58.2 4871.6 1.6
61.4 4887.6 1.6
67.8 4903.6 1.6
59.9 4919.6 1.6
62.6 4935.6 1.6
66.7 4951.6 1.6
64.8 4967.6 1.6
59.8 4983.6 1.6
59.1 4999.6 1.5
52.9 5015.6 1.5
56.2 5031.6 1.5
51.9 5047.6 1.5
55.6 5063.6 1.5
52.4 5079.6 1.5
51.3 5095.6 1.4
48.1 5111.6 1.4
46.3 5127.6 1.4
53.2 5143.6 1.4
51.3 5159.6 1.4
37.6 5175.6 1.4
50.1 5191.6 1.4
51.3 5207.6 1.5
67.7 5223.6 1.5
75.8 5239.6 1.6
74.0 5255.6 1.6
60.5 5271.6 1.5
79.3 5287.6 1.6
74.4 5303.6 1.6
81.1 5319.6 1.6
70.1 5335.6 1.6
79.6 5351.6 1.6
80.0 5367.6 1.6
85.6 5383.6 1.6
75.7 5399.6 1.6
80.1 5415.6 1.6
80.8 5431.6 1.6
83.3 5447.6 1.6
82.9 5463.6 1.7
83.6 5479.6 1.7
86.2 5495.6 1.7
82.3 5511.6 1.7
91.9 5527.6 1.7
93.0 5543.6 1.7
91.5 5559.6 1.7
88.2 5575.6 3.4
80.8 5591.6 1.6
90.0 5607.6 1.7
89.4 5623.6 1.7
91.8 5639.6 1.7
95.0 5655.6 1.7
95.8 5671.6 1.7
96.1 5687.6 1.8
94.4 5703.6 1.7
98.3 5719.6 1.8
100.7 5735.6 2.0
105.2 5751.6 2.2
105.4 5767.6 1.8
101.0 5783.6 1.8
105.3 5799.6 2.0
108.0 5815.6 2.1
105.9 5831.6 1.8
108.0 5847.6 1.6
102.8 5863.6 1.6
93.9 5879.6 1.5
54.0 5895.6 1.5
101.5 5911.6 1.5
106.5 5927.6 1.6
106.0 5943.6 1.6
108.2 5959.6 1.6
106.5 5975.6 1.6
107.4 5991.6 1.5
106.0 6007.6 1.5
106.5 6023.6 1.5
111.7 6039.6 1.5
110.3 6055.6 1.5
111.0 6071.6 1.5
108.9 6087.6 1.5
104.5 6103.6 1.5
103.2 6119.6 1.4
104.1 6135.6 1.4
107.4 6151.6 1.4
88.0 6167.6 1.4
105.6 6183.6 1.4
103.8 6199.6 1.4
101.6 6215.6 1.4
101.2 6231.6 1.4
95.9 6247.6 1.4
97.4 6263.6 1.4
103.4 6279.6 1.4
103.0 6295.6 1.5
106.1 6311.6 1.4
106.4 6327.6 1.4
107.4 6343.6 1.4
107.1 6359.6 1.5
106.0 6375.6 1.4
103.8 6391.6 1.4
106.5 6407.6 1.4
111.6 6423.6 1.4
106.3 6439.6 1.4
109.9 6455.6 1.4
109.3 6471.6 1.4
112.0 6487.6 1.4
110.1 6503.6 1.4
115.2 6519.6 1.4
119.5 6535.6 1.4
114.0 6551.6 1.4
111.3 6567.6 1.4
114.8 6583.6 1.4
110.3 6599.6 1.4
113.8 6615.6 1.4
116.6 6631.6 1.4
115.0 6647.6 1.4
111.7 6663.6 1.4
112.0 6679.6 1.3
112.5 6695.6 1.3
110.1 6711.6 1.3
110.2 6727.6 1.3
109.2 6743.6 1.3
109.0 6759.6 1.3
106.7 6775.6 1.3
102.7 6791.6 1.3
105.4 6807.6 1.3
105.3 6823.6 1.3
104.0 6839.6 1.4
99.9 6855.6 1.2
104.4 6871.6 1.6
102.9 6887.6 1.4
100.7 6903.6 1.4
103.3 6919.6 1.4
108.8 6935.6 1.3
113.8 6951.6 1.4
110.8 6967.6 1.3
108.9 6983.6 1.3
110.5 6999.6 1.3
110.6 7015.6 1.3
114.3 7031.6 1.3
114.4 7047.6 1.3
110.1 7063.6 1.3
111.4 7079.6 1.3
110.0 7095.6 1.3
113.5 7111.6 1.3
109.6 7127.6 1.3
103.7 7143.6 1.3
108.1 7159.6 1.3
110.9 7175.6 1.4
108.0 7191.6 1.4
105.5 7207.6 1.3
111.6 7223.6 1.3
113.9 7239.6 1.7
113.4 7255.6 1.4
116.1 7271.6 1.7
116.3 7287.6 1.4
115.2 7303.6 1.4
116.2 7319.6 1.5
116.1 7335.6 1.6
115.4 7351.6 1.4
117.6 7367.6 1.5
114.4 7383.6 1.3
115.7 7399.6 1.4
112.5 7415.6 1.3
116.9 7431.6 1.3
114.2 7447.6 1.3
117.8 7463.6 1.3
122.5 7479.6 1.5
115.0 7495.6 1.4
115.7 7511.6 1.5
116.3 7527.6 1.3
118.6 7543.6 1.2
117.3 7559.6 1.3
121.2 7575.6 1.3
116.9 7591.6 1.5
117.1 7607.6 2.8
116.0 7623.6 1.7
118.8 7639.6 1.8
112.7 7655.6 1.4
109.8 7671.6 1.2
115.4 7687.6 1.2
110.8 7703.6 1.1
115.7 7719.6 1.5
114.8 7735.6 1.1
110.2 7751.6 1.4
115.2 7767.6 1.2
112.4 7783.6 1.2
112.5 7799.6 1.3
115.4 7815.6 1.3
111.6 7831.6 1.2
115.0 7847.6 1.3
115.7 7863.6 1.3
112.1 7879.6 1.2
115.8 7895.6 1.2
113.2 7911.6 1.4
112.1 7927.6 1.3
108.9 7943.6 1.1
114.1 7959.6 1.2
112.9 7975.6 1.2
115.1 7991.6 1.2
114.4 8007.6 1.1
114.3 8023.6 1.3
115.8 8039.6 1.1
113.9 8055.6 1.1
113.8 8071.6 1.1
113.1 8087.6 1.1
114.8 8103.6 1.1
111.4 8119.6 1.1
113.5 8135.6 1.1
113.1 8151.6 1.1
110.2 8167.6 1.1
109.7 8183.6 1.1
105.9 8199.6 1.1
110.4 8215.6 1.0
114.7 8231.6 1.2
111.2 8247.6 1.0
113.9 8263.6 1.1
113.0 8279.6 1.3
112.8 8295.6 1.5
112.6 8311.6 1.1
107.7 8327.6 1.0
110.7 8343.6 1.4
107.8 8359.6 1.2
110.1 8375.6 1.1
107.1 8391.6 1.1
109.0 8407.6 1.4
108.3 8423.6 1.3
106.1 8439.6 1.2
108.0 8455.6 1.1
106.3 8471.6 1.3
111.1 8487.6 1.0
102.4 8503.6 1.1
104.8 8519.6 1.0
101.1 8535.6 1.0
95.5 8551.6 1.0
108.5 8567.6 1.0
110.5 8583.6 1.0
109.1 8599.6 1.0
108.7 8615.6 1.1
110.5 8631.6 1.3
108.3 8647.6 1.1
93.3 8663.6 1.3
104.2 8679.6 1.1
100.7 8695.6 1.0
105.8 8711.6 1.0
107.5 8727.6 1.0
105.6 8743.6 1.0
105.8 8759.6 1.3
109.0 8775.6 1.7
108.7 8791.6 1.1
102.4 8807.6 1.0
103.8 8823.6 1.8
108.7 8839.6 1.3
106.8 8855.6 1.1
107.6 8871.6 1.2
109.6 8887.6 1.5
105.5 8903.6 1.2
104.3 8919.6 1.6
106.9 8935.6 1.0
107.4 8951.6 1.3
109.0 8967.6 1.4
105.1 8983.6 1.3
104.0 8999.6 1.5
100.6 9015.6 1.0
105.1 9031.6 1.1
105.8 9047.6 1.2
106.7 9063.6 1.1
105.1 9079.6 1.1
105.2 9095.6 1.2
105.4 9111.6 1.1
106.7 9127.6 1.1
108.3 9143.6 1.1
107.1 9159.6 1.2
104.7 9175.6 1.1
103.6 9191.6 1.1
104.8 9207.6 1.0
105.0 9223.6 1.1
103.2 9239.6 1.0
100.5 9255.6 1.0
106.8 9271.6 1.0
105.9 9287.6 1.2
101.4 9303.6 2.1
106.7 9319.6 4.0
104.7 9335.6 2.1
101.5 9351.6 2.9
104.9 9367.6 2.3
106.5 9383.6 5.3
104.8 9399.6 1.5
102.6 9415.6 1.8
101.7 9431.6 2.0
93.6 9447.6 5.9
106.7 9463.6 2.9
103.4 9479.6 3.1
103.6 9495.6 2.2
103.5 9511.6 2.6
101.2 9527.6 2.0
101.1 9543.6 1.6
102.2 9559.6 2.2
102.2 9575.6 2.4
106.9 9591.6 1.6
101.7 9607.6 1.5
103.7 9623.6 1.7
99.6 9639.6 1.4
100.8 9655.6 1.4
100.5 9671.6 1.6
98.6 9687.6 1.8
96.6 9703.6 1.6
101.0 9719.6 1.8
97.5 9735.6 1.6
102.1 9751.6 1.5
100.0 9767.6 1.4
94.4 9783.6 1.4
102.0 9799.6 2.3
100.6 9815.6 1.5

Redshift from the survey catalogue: 0.000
